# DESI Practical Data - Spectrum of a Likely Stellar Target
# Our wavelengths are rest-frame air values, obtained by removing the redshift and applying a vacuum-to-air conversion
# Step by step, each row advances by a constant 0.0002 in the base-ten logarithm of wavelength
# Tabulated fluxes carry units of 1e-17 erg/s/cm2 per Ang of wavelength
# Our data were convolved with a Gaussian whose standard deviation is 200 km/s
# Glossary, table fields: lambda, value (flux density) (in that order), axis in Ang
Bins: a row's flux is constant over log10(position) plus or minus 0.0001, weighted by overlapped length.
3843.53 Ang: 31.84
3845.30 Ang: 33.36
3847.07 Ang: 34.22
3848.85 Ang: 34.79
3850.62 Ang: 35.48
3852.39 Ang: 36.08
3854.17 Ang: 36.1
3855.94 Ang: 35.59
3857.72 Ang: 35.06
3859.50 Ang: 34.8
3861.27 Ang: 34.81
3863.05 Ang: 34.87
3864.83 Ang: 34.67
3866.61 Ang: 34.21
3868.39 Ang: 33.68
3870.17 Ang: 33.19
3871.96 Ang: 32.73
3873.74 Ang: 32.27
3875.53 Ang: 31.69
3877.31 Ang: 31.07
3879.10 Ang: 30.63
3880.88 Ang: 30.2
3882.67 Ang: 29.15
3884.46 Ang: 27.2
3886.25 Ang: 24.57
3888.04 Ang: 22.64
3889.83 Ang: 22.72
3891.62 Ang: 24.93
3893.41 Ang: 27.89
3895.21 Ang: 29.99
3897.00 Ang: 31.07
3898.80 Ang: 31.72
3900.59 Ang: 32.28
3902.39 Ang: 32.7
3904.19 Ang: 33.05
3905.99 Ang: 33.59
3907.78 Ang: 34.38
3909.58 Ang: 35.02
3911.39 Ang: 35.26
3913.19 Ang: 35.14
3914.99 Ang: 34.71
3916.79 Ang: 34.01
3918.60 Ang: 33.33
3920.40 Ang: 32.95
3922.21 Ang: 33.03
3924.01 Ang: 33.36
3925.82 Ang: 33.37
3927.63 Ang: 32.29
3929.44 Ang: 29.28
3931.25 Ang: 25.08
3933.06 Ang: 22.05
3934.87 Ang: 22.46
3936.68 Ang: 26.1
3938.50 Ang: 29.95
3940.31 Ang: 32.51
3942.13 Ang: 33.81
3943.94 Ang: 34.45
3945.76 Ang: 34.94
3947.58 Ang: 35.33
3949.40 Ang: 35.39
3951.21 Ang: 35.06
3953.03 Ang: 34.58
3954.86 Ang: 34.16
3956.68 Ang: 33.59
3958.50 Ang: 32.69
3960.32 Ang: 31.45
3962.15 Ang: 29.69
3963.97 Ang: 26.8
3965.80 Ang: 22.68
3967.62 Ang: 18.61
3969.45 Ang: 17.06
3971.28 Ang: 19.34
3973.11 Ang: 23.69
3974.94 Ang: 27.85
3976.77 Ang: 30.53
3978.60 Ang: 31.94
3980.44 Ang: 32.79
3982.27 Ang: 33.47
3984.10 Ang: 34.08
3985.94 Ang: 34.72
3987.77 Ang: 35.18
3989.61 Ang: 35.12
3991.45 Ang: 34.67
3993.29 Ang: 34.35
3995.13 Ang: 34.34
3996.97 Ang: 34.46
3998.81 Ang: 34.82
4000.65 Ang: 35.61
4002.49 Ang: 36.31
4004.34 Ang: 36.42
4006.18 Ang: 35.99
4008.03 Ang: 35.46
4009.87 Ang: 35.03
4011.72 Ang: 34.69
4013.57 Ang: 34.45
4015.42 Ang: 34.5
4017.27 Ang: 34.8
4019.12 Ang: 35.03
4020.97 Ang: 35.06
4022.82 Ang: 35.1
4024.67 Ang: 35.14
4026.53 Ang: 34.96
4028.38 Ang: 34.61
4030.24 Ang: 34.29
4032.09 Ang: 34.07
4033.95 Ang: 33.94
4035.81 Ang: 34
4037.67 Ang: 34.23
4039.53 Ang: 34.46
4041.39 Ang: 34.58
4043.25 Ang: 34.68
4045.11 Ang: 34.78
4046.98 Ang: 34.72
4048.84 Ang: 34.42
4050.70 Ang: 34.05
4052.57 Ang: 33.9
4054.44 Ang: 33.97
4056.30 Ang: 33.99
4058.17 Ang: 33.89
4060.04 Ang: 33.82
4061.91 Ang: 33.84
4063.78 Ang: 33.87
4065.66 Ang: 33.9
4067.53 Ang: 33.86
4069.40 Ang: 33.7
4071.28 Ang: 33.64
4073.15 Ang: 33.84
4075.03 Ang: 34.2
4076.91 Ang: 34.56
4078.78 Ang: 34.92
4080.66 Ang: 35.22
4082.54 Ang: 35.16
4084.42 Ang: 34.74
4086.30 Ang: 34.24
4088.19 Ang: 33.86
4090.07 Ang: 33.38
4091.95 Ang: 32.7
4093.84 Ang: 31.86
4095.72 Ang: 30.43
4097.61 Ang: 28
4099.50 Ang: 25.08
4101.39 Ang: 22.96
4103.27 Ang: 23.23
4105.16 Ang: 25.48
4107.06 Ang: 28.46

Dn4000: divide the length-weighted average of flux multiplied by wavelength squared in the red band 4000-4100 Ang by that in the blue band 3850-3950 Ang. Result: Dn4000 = 1.16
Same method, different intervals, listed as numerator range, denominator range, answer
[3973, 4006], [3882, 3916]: 1.16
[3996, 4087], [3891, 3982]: 1.19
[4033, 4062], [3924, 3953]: 1.17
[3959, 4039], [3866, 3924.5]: 1.09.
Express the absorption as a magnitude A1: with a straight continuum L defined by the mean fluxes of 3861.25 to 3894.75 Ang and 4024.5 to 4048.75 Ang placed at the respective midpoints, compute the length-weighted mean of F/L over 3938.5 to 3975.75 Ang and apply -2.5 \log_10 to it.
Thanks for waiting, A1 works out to 0.09 mag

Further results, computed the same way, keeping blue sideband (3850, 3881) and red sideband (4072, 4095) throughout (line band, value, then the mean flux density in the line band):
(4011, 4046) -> -0.02 mag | 34.6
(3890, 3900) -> 0.18 mag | 28.8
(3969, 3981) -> 0.28 mag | 26.3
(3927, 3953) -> 0.11 mag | 30.7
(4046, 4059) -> 0.00 mag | 34.1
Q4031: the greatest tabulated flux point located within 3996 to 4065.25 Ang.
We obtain 36.42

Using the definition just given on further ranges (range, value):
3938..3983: 35.39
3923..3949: 35.33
